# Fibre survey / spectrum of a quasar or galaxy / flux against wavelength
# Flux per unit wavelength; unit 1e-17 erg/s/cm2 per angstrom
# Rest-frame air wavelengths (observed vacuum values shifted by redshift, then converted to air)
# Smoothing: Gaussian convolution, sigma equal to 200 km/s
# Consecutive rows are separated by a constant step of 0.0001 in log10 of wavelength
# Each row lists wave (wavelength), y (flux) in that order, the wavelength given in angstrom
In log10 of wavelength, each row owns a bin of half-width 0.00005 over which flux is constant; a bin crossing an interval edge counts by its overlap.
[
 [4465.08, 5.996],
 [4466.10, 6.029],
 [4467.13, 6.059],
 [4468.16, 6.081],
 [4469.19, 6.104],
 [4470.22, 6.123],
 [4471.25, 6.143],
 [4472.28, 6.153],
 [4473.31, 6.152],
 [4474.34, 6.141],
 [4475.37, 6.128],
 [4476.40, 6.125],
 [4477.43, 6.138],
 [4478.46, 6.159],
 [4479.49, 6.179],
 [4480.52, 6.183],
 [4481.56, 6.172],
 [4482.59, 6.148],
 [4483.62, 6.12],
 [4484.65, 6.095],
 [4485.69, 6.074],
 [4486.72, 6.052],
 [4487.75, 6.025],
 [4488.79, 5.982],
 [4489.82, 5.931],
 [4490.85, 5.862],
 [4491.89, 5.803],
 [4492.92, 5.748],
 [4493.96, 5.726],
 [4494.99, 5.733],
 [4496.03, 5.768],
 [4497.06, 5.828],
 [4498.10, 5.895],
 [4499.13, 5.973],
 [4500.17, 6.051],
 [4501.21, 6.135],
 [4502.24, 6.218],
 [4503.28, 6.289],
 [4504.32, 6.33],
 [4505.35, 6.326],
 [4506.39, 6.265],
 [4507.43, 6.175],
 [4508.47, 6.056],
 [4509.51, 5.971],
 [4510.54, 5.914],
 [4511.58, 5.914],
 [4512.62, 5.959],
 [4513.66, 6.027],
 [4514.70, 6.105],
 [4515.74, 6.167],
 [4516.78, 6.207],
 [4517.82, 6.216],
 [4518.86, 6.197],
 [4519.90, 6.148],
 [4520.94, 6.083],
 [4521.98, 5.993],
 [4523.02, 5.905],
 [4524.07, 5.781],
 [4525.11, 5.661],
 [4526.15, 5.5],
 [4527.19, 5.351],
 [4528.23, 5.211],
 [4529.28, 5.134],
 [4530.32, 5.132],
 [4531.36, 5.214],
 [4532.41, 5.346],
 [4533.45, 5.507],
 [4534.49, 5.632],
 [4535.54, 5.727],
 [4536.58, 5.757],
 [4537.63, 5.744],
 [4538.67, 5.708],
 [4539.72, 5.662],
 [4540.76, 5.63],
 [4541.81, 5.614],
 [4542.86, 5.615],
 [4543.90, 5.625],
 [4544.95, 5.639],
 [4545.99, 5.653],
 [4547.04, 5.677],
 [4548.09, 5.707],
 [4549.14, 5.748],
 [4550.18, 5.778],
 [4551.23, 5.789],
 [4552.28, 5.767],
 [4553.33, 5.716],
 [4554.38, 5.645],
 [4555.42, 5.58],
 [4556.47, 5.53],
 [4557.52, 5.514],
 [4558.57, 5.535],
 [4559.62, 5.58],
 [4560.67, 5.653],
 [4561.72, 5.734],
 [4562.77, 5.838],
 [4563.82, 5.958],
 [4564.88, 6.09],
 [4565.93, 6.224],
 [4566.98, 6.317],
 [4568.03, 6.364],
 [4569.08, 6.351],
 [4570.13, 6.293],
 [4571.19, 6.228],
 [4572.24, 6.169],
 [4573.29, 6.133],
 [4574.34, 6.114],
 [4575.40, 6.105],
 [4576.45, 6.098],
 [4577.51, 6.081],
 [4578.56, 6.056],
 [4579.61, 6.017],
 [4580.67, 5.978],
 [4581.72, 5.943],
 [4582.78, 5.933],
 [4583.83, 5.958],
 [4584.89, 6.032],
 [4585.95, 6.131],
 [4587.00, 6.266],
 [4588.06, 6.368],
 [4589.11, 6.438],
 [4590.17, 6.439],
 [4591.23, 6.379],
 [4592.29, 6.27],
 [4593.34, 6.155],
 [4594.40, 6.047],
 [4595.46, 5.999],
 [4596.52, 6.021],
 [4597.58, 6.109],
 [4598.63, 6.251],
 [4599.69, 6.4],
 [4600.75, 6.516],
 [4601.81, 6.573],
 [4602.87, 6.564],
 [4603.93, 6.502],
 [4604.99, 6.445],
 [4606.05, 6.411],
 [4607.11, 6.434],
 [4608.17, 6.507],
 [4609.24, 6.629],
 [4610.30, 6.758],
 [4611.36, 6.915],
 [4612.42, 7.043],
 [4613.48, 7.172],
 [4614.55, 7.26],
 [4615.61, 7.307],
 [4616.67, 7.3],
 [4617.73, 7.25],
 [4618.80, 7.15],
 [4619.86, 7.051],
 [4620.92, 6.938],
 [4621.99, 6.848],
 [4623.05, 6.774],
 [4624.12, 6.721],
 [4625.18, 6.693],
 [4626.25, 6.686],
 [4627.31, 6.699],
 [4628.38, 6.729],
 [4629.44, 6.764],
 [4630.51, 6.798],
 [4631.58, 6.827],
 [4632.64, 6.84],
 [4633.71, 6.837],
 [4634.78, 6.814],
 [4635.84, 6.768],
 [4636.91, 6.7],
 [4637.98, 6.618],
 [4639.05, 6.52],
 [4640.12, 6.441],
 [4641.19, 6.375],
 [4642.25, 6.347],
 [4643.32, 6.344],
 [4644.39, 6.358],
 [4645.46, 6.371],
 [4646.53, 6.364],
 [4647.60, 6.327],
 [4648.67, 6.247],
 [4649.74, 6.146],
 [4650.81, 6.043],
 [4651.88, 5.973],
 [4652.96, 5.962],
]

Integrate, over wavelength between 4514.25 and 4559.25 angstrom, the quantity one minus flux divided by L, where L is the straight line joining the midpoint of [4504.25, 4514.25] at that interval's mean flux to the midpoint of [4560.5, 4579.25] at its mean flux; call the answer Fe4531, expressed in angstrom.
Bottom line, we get 3.0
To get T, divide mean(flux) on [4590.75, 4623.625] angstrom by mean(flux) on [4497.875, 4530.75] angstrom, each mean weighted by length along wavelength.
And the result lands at 1.1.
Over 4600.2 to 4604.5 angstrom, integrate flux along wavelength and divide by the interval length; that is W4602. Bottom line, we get 6.54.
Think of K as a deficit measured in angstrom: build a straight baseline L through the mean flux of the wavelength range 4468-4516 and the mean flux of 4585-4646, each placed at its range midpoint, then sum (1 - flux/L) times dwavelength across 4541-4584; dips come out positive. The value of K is 3.3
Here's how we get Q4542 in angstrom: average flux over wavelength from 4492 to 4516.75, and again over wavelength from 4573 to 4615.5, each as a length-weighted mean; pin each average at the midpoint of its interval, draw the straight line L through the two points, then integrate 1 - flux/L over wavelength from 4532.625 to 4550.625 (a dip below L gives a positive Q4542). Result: 1.4 angstrom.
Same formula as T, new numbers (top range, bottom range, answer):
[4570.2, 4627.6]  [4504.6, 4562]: 1.12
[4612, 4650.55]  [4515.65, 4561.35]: 1.19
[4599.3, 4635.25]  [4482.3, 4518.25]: 1.13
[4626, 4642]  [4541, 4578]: 1.14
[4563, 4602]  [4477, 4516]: 1.02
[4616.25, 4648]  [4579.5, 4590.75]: 1.09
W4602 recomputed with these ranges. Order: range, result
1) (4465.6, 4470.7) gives 6.07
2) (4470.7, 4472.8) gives 6.14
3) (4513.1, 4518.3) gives 6.14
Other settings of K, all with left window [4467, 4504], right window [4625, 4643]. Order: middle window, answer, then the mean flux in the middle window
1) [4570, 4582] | 0.6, 6.1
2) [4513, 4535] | 1.6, 5.74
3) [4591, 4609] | 0.5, 6.33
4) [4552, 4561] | 1.0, 5.61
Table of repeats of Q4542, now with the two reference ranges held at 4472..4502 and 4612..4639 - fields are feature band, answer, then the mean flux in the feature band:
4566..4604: 2.5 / 6.21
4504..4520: 0.1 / 6.12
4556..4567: 1.2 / 5.79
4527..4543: 2.1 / 5.5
